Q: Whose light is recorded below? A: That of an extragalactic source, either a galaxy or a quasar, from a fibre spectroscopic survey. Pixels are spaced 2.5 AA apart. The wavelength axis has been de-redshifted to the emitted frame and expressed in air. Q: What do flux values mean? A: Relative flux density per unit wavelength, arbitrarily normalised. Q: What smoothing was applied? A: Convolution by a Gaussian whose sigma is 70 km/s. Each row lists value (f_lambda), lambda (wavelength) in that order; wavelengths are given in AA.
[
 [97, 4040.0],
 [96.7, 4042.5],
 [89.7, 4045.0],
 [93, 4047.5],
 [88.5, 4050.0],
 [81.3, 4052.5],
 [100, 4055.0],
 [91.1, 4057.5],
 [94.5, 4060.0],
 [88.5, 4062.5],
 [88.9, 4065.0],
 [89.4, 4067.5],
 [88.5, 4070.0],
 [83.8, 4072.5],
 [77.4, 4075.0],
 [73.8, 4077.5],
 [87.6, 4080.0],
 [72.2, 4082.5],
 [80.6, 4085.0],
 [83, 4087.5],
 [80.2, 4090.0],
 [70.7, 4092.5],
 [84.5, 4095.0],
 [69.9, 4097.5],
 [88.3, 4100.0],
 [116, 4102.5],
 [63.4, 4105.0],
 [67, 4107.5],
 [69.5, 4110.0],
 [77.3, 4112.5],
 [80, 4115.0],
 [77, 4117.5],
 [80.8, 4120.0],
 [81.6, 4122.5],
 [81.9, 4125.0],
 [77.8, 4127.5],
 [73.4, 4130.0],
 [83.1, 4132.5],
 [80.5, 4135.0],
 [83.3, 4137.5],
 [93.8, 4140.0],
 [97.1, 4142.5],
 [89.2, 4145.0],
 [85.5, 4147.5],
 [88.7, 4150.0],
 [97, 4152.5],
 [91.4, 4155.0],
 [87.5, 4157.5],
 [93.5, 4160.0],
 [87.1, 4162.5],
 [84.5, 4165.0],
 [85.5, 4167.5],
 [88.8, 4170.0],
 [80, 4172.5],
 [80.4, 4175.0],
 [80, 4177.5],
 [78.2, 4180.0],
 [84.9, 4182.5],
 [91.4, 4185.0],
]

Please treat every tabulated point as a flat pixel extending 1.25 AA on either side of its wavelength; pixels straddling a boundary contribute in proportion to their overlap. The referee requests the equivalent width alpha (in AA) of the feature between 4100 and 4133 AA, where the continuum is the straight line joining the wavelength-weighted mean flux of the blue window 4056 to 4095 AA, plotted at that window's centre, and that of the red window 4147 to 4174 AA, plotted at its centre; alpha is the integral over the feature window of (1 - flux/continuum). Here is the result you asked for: 2.4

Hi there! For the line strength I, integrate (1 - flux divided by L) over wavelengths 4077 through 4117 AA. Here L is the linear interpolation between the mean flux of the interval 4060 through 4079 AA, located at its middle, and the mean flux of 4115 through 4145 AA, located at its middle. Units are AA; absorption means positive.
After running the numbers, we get 2.4 AA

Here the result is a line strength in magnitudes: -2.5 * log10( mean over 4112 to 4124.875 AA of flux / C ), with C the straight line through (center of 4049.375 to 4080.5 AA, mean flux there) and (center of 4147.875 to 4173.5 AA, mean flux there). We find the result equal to 0.106 mag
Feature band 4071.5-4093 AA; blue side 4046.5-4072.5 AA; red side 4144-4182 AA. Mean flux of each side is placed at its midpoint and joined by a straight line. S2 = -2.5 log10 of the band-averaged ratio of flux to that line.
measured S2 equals 0.132 mag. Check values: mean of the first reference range 90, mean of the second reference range 86.4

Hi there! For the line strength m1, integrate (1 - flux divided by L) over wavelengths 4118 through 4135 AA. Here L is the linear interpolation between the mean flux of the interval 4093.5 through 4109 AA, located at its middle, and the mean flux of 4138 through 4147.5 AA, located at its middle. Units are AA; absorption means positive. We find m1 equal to 1.51 AA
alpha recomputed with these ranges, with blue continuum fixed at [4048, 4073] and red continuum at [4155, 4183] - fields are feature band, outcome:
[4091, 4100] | 1.1 AA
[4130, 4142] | 0.2 AA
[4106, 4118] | 1.9 AA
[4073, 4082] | 1.0 AA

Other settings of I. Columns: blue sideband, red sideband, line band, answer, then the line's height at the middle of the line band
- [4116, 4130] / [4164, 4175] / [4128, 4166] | -2.6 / 81.8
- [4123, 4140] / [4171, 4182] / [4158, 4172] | -1.2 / 80.4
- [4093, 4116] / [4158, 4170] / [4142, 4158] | -0.9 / 85.8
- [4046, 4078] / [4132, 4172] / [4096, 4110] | 1.3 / 88.2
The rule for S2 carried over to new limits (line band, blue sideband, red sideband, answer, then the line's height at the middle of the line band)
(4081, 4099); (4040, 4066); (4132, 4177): 0.16 mag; 90.1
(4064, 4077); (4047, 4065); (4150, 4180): 0.07 mag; 90.2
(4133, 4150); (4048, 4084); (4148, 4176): -0.01 mag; 87.4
